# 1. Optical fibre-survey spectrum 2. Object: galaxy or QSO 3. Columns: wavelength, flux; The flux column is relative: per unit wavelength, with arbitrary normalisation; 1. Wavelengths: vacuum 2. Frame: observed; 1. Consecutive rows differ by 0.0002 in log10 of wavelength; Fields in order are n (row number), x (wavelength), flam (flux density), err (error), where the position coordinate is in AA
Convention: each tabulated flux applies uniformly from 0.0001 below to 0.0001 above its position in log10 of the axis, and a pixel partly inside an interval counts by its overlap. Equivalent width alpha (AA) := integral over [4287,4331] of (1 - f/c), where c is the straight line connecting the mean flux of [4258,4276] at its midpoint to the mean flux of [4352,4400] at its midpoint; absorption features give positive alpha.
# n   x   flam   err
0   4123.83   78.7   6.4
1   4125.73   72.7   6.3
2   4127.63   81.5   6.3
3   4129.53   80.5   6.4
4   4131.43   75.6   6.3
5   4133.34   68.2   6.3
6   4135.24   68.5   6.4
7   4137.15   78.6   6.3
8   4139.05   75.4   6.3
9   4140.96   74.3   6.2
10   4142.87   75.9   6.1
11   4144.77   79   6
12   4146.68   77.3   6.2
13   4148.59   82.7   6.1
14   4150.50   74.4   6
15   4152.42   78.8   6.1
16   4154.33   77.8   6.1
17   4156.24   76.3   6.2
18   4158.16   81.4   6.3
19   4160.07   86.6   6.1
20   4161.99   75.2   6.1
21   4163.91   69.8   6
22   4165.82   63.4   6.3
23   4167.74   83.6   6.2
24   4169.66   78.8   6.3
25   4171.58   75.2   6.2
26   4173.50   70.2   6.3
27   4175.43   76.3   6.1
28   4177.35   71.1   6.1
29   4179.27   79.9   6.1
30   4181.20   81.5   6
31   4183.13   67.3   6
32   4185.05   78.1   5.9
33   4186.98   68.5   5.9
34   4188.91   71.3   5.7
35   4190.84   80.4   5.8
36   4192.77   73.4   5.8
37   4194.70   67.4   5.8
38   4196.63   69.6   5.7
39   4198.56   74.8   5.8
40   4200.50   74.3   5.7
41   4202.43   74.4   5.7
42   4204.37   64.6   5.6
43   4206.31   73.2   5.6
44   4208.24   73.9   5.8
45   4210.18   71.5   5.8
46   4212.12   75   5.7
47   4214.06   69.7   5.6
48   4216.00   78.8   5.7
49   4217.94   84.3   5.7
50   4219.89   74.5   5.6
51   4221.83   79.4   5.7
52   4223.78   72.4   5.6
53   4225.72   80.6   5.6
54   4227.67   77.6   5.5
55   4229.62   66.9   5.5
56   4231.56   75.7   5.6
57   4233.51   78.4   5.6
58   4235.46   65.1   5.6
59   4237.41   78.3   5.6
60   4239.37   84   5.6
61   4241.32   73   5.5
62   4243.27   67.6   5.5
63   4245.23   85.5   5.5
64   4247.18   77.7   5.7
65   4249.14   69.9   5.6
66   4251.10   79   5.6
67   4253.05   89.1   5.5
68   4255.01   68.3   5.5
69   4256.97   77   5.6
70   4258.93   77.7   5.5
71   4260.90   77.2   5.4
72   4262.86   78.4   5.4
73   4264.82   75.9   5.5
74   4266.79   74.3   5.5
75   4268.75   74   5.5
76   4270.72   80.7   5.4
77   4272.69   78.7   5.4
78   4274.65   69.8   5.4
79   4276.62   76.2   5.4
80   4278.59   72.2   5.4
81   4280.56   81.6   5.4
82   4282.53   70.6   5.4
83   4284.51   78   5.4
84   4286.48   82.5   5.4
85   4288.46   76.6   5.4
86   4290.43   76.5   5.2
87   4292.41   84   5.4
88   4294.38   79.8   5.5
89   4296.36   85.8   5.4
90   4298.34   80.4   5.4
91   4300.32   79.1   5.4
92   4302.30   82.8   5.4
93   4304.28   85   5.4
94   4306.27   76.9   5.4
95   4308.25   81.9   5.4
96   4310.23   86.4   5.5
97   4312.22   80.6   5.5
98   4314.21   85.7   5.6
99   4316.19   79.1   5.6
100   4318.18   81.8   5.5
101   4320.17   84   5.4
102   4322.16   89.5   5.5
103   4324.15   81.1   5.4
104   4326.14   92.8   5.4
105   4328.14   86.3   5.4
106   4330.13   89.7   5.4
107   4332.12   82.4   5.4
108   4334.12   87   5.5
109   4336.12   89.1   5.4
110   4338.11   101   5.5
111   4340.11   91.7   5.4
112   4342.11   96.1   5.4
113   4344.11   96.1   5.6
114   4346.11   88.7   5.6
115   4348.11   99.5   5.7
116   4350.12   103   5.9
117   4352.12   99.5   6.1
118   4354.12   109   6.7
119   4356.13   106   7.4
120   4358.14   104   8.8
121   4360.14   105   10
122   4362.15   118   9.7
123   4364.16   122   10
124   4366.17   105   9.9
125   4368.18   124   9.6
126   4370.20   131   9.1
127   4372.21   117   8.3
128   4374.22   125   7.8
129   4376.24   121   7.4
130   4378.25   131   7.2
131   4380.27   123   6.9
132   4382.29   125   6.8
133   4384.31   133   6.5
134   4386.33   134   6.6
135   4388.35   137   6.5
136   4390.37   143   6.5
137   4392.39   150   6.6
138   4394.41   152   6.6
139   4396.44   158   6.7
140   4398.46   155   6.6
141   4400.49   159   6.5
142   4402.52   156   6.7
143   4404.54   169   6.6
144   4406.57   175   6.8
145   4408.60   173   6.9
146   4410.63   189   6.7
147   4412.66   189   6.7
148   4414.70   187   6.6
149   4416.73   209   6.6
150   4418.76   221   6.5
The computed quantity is 5.8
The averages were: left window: 76.3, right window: 127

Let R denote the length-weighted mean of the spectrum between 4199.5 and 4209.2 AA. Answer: 72.1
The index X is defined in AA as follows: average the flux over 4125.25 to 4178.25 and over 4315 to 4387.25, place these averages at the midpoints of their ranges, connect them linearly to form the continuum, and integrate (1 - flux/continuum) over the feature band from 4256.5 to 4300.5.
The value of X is 7.6 AA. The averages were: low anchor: 76.1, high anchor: 104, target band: 77.7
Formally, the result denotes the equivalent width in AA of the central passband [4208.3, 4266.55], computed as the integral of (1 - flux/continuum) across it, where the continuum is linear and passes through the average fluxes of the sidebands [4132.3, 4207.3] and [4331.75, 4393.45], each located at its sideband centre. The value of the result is 7.98 AA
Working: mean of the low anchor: 74.8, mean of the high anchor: 113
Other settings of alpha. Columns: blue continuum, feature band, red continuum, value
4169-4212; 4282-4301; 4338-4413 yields 4.5 AA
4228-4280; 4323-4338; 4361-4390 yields 2.7 AA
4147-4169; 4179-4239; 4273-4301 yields 2.6 AA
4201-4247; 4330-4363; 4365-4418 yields 8.0 AA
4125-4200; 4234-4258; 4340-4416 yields 5.2 AA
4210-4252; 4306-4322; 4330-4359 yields 1.4 AA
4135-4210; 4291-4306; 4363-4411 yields 4.2 AA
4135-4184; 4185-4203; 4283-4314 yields 1.0 AA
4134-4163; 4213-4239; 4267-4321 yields 0.9 AA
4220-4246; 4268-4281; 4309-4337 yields 0.7 AA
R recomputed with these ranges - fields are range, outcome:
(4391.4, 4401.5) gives 155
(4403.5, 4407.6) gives 172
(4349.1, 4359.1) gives 104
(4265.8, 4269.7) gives 74.1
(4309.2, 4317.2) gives 83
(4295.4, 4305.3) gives 82.5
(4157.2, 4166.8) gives 75.3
